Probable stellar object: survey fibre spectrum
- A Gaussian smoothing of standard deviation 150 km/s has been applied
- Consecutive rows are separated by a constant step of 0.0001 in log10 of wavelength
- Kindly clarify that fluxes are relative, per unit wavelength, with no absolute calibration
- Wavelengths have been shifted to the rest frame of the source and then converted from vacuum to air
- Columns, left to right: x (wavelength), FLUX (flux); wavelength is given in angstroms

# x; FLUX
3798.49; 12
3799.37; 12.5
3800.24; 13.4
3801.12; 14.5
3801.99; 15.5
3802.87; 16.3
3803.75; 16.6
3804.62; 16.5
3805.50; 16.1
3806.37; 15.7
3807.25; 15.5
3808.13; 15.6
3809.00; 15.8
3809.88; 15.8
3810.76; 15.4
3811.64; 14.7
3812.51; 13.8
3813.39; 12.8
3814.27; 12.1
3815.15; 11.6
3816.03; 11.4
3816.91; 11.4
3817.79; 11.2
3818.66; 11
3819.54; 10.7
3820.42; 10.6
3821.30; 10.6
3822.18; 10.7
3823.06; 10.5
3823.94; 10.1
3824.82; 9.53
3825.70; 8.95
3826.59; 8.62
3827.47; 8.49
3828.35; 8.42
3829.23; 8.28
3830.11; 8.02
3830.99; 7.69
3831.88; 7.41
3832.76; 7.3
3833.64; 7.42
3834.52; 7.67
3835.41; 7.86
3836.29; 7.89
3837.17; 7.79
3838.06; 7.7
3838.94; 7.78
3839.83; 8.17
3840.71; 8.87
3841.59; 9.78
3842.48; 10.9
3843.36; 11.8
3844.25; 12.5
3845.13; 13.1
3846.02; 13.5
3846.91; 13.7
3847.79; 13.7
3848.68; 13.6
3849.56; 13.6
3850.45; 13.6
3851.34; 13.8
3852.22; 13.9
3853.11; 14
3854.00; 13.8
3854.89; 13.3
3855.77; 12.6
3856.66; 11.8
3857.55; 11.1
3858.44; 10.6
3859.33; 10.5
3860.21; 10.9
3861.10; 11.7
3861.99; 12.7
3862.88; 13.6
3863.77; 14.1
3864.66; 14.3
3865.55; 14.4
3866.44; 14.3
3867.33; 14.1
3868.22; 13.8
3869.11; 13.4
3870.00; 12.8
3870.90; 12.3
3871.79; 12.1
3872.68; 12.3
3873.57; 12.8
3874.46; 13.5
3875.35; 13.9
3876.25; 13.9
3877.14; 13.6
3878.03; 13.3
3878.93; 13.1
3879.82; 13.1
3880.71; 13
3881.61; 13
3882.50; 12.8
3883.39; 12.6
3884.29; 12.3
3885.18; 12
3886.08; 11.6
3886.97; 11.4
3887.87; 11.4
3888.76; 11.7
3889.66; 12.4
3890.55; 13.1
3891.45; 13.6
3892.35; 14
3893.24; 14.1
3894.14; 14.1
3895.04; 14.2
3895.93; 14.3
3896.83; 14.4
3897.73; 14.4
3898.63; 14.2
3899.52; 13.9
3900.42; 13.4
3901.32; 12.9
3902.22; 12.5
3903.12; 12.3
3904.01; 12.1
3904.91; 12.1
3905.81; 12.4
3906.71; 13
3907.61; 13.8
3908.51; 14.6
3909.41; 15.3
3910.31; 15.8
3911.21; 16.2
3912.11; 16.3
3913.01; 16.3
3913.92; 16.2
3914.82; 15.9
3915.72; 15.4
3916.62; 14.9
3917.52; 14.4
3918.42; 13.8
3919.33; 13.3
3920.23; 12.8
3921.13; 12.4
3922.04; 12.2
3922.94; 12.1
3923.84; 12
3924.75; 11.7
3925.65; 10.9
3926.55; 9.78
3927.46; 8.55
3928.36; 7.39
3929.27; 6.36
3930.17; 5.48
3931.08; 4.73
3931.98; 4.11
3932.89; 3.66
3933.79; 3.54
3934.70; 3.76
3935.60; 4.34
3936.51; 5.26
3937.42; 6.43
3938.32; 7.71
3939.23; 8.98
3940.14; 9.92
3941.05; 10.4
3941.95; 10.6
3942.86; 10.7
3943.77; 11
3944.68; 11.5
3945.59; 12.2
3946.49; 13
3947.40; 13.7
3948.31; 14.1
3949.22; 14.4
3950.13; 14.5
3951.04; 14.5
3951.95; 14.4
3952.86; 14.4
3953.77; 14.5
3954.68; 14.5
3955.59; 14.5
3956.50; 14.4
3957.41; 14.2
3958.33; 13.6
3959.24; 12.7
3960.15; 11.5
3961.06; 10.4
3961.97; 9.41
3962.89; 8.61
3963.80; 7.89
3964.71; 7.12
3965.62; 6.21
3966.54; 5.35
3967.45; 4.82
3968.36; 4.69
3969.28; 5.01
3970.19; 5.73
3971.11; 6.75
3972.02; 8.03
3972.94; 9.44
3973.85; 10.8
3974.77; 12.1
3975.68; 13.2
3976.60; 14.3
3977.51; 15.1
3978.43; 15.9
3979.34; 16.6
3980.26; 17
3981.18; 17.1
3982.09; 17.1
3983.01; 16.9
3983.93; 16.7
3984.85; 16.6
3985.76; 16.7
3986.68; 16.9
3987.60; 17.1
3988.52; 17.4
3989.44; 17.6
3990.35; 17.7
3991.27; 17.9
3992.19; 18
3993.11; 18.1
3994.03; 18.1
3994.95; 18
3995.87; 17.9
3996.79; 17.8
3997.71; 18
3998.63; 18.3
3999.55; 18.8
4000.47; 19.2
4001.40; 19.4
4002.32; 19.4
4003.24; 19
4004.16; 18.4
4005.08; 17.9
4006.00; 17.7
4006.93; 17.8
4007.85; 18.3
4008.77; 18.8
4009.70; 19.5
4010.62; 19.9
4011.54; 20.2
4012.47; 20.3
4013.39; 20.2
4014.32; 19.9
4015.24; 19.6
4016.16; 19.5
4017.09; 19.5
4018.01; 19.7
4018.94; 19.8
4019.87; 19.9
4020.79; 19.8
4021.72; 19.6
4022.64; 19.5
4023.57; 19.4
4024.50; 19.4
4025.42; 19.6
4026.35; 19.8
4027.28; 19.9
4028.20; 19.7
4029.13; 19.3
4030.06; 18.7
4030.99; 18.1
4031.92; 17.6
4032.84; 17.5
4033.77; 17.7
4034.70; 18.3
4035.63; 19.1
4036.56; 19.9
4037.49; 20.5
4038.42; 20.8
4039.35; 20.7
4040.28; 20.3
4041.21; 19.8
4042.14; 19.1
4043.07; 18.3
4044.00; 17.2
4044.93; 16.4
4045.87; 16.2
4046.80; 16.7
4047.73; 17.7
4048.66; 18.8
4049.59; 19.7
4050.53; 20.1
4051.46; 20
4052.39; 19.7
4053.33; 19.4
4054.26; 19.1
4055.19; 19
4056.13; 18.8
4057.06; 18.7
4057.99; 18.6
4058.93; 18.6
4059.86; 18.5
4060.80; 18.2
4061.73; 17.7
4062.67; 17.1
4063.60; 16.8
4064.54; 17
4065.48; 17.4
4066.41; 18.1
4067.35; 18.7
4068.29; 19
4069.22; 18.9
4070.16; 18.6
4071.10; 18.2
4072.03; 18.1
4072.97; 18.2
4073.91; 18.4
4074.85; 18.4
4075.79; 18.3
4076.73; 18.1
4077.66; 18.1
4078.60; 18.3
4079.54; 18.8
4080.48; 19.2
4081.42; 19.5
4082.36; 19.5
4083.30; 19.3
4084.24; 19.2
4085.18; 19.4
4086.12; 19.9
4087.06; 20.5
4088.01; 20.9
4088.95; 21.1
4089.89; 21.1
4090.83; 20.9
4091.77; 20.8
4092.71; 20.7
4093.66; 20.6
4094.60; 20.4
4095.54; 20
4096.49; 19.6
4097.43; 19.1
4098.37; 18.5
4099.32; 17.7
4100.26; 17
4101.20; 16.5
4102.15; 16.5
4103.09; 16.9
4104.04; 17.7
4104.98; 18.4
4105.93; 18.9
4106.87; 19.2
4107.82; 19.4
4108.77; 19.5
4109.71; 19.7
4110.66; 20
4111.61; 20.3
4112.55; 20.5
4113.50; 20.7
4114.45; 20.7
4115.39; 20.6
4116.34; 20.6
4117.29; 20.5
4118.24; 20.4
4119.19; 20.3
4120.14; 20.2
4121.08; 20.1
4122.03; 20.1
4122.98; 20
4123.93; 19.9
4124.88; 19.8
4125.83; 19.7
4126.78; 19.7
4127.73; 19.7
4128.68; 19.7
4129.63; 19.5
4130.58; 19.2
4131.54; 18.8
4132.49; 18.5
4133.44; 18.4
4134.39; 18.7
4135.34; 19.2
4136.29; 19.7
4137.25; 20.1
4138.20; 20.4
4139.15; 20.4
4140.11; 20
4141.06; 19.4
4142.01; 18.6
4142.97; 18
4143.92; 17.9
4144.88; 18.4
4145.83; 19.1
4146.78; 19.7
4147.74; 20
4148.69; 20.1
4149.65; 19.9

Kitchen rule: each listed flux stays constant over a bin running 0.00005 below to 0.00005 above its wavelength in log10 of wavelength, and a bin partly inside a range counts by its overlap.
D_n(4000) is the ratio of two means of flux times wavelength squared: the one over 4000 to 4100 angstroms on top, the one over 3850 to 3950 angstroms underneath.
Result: 1.69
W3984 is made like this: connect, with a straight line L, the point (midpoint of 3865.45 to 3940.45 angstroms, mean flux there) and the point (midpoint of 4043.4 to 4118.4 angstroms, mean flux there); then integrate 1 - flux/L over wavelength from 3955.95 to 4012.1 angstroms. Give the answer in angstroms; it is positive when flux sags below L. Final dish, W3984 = 2.3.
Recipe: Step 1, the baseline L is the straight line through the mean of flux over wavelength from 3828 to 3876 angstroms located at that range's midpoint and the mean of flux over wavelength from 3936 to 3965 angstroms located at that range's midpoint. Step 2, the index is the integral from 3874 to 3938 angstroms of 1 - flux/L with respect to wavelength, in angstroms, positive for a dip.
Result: -2.43 angstroms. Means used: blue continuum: 11.5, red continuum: 11.6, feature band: 12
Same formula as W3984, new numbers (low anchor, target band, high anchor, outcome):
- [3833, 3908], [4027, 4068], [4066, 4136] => -2.1 angstroms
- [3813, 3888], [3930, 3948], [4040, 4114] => 7.9 angstroms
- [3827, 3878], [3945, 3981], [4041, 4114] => 8.4 angstroms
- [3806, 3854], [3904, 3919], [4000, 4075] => -0.5 angstroms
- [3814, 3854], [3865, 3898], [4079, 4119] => -3.1 angstroms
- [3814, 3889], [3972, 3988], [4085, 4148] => 0.4 angstroms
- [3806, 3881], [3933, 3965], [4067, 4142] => 8.6 angstroms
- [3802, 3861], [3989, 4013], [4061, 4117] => -3.0 angstroms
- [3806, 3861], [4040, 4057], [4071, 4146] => -1.0 angstroms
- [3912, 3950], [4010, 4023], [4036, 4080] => -3.2 angstroms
